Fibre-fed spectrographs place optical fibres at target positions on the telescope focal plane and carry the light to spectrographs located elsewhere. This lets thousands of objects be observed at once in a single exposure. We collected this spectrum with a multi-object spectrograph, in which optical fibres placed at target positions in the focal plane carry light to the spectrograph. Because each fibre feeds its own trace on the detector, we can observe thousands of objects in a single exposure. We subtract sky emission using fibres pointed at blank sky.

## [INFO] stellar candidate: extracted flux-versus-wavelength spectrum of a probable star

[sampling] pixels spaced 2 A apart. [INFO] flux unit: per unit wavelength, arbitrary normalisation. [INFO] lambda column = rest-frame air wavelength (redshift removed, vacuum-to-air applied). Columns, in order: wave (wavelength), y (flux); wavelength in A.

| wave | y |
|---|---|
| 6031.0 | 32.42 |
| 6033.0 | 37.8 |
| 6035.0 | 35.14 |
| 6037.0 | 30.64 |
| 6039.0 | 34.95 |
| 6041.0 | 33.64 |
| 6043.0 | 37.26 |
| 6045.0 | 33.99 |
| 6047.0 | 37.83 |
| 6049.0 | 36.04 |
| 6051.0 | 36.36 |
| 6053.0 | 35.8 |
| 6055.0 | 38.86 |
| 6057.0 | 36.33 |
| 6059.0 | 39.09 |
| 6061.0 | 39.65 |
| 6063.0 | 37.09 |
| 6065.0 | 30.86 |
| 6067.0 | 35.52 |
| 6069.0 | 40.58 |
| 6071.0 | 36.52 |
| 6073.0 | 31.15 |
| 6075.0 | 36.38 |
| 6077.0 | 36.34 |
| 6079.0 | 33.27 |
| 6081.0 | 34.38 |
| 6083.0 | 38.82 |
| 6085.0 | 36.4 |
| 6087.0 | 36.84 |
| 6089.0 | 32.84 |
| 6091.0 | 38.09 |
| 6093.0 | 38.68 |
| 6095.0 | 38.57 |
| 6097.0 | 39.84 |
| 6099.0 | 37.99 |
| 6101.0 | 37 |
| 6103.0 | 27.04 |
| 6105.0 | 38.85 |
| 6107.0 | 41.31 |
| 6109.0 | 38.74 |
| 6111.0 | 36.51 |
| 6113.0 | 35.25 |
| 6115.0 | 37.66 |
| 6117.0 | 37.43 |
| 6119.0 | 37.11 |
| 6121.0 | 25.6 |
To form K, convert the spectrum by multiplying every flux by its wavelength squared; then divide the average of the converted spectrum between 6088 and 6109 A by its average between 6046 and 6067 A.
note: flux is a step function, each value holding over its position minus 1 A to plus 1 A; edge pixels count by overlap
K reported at 1.02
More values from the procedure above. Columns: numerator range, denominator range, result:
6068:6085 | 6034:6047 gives 1.05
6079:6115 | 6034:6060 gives 1.04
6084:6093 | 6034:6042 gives 1.10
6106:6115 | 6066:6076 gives 1.07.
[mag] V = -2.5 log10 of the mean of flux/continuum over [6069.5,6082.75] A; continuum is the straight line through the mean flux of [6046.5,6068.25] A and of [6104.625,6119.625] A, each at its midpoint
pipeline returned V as 0.06 mag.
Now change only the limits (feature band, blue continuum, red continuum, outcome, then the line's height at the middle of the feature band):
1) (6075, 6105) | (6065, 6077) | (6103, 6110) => 0.02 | 36.8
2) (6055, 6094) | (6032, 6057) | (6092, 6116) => 0.01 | 36.5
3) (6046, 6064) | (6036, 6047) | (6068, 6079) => -0.07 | 35.1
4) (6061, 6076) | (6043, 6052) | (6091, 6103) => 0.03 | 36.7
